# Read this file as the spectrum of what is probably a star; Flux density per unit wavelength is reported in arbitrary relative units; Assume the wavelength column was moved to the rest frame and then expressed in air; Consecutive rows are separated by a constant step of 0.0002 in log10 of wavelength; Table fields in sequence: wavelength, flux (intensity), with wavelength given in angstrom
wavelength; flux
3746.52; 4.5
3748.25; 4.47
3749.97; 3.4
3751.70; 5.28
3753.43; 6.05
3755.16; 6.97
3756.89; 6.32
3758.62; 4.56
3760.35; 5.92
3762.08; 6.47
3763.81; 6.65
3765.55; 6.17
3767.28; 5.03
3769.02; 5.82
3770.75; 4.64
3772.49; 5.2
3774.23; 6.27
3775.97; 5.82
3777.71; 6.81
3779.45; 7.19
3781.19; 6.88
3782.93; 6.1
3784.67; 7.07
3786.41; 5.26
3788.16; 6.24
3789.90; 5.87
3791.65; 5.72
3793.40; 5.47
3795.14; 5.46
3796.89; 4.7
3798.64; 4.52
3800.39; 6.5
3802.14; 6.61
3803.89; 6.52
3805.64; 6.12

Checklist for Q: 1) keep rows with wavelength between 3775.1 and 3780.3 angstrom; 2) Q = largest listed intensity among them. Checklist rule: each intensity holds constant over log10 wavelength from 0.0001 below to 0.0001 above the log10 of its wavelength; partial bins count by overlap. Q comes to 7.19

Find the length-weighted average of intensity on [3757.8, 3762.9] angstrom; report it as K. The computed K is 5.66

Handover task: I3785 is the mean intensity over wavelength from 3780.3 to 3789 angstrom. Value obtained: 6.31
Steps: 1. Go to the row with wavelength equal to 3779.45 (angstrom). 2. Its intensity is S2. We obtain 7.19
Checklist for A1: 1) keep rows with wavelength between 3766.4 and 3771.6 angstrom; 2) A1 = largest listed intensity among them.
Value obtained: 5.82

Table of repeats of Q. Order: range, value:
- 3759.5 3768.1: 6.65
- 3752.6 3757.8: 6.97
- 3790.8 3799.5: 5.72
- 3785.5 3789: 6.24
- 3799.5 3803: 6.61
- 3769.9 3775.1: 6.27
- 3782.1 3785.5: 7.07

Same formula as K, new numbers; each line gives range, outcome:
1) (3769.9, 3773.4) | 4.93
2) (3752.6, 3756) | 6.51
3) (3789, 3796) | 5.64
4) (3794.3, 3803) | 5.56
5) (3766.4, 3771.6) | 5.17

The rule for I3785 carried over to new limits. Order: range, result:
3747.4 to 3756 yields 5.23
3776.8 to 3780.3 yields 6.98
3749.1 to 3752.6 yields 4.36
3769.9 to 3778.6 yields 5.75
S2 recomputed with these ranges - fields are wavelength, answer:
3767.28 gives 5.03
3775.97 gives 5.82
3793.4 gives 5.47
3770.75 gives 4.64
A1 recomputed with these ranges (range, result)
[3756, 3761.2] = 6.32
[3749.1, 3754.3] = 6.05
